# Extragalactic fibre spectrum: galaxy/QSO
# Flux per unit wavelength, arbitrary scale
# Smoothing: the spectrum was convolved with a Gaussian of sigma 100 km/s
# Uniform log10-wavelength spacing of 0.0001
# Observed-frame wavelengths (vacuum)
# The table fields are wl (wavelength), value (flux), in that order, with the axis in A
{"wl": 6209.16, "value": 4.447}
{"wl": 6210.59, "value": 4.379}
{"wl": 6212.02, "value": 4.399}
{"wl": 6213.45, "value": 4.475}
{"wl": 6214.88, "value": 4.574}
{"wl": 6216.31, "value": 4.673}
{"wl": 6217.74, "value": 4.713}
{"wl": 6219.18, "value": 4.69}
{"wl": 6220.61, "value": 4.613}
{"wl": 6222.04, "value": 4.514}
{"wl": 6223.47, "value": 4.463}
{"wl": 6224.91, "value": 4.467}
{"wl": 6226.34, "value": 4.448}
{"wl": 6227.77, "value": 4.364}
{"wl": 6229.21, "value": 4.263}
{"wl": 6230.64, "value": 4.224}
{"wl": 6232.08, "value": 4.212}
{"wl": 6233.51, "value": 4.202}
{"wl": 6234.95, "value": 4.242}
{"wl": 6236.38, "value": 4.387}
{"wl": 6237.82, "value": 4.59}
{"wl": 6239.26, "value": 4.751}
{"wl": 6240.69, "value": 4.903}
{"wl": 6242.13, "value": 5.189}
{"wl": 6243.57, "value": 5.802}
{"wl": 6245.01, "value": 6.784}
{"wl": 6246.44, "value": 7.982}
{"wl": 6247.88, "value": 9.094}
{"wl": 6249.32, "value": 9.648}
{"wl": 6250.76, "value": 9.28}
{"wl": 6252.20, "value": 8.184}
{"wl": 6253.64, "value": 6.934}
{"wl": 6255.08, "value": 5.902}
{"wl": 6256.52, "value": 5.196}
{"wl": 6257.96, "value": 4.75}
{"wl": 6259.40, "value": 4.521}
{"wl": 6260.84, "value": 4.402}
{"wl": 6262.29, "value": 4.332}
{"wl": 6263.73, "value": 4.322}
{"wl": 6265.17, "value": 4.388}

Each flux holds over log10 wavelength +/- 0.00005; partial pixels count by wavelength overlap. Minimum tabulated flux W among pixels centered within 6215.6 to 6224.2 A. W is 4.463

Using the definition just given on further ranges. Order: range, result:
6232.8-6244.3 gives 4.202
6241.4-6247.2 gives 5.189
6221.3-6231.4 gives 4.224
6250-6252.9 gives 8.184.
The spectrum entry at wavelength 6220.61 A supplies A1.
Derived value 4.613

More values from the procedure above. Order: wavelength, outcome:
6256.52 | 5.196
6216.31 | 4.673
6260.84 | 4.402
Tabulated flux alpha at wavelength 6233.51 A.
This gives 4.202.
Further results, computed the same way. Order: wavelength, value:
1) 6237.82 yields 4.59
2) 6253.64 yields 6.934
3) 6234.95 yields 4.242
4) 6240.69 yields 4.903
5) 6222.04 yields 4.514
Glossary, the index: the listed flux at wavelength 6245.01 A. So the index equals 6.784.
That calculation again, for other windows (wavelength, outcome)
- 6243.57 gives 5.802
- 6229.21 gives 4.263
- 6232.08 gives 4.212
